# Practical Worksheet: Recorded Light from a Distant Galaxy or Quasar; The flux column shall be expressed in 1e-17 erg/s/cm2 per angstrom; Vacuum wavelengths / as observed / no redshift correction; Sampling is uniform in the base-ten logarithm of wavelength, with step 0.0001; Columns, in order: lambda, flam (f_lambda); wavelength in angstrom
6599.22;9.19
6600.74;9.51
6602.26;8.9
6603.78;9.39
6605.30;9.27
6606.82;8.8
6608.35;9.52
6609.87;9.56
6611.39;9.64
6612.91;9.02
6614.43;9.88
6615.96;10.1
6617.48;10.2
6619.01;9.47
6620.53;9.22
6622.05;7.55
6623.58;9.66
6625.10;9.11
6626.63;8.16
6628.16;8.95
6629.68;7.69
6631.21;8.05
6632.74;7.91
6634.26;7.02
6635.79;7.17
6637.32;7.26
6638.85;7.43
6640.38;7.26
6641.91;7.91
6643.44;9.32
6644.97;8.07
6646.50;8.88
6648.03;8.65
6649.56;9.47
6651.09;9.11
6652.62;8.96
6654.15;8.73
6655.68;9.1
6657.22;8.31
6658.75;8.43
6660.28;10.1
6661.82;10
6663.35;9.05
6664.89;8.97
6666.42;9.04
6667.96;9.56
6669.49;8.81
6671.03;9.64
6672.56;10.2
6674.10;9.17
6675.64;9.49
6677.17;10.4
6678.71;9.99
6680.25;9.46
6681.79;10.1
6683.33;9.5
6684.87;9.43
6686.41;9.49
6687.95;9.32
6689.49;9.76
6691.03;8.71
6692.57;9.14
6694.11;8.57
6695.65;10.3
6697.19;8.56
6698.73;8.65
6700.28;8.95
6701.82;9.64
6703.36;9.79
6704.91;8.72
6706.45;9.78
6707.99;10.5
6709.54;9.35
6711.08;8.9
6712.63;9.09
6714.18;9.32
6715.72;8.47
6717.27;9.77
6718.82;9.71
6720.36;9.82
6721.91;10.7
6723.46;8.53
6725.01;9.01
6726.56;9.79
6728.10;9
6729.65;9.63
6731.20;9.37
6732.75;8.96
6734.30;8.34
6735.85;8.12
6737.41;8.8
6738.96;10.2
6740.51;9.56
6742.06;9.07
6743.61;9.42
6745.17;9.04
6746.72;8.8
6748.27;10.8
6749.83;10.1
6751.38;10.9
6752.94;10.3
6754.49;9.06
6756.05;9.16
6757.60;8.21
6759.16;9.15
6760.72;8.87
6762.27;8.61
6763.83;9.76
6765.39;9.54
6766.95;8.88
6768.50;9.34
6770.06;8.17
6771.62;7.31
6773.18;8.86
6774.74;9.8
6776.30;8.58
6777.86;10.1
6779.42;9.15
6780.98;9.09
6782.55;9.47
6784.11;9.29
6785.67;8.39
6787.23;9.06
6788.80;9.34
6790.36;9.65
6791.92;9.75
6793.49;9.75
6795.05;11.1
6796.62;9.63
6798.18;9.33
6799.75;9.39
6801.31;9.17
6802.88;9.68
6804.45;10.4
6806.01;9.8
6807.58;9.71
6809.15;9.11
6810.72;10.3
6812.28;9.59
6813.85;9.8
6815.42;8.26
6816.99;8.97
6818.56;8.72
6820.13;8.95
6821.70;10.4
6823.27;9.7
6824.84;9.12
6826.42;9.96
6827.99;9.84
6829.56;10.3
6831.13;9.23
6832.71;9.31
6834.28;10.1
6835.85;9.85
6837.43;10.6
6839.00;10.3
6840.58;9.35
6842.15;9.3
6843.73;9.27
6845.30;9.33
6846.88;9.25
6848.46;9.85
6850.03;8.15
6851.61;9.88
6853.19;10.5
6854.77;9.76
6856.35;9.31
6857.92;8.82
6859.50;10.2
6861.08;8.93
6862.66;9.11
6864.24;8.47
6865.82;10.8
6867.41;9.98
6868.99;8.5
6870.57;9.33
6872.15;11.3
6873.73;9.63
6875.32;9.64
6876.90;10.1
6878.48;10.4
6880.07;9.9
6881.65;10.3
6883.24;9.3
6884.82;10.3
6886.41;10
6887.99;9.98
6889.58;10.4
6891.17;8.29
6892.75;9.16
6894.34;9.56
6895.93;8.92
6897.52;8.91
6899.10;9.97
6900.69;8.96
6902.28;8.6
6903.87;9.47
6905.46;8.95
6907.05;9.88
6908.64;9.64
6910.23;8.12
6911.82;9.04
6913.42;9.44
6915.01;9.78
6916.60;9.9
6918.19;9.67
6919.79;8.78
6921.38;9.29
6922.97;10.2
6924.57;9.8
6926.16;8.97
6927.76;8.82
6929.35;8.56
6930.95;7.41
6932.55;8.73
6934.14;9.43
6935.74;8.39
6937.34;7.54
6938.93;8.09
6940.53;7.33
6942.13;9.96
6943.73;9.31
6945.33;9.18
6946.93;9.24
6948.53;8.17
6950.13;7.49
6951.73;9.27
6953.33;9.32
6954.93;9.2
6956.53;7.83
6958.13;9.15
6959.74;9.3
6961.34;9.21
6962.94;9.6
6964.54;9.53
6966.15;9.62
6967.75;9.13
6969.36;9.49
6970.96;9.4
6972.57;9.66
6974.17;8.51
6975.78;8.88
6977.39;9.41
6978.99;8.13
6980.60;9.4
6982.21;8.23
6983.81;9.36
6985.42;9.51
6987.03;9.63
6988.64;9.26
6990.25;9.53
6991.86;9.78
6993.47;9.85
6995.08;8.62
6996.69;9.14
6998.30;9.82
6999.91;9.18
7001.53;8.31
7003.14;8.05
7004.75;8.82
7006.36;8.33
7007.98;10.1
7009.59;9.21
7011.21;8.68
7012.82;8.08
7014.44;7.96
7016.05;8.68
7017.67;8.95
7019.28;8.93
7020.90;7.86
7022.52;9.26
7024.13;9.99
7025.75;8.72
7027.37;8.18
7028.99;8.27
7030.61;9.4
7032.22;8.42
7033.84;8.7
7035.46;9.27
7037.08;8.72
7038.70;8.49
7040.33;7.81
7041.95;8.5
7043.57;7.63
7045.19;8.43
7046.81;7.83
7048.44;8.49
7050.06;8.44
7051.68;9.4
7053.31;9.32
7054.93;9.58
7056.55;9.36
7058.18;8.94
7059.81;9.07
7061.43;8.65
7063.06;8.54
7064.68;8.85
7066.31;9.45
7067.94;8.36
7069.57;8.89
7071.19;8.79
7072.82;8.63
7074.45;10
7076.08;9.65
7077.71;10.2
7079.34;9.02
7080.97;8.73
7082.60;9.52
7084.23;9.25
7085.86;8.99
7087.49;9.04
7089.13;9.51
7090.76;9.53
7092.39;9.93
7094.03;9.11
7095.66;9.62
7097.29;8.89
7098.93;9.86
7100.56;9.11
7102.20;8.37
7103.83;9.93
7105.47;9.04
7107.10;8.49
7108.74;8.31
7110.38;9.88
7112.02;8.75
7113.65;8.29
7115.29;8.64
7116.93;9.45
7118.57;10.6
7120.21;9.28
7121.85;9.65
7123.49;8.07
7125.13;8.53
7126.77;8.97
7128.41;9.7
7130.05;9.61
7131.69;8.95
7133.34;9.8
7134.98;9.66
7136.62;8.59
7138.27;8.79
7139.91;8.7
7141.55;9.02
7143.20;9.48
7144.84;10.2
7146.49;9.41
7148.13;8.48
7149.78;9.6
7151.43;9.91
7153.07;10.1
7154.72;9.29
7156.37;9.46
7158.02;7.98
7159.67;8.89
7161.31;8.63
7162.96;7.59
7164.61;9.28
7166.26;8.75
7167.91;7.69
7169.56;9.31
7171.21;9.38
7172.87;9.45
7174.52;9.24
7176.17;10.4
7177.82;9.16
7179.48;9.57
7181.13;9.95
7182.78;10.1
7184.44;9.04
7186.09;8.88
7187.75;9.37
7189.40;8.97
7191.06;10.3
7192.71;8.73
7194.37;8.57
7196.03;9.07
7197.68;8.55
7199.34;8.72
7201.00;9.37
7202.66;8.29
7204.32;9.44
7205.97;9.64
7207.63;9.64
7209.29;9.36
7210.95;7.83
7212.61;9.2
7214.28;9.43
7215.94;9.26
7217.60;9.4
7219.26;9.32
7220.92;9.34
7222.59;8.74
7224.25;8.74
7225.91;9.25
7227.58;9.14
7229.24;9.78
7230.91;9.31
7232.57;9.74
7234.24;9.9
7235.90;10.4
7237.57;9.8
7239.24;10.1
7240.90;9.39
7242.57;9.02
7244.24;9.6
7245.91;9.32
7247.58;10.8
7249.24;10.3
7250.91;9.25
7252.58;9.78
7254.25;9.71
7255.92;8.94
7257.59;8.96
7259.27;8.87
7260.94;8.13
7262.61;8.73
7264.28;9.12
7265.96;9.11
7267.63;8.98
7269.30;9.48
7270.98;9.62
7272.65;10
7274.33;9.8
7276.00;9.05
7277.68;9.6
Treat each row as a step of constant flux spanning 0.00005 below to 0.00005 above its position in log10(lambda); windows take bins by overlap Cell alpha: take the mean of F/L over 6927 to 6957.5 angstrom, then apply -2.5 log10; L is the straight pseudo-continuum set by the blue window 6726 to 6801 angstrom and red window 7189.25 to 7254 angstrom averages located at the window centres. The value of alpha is 0.09 mag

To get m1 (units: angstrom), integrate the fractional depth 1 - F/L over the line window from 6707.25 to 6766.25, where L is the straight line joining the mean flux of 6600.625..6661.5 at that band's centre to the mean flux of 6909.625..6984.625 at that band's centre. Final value -3.46 angstrom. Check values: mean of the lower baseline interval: 8.77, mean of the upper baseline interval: 8.99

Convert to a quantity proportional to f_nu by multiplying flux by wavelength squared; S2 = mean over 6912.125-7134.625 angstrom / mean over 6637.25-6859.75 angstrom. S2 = 1.05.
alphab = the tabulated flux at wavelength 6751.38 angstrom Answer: 10.9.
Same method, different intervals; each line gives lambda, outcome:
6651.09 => 9.11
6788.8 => 9.34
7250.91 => 9.25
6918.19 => 9.67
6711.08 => 8.9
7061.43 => 8.65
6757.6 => 8.21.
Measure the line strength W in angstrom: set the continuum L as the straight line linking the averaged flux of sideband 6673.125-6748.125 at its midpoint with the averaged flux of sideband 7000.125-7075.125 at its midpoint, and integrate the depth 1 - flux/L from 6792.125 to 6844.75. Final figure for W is -2.8 angstrom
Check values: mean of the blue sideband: 9.35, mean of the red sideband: 8.75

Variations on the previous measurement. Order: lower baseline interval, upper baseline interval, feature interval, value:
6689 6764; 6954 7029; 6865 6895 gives -2.3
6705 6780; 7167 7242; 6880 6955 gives 1.2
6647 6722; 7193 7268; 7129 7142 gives 0.2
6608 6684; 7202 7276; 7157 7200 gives 1.2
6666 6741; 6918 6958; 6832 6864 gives -1.9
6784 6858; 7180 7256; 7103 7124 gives 0.7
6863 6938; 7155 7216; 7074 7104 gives -0.6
